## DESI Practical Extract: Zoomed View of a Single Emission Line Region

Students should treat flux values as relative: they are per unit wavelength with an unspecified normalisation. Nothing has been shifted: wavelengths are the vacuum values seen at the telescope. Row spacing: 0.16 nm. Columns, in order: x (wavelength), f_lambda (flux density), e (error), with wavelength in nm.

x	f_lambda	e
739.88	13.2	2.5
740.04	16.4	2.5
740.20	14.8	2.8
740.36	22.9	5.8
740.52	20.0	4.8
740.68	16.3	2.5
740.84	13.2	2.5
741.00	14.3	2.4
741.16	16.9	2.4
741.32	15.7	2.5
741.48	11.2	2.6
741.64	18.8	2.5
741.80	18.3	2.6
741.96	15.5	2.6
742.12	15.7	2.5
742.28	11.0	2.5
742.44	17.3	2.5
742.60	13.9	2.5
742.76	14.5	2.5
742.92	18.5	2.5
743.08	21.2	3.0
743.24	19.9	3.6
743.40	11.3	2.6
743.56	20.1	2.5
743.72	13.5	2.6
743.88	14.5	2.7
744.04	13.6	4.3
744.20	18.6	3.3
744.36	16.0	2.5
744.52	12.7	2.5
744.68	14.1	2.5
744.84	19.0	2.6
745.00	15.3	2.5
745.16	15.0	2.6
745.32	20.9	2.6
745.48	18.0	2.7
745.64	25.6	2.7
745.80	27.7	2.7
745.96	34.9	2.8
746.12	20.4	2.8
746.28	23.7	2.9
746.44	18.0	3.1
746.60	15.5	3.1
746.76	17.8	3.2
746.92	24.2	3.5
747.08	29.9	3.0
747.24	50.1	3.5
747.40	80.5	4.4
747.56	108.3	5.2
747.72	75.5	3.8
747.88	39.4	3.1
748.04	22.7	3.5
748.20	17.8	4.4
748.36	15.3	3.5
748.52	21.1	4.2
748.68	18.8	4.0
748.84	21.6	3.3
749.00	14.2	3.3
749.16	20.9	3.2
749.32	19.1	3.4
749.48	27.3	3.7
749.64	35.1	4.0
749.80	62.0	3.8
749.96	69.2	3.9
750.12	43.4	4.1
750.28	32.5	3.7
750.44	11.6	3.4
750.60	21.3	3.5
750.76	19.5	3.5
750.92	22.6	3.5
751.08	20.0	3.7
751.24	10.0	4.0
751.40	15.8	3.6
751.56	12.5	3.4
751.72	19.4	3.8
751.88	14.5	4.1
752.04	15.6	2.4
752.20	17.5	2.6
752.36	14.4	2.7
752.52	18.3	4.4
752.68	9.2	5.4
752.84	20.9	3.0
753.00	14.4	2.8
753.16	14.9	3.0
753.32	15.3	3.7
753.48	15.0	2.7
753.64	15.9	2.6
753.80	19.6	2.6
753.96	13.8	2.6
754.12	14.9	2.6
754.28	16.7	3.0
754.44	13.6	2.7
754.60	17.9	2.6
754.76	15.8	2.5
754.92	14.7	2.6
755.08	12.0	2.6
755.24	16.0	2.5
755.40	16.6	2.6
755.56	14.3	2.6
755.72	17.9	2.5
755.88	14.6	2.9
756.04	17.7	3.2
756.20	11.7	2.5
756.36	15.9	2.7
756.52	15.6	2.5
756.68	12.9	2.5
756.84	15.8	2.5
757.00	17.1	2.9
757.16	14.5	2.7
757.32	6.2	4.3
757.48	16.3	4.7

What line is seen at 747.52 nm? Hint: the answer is H-alpha 6563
